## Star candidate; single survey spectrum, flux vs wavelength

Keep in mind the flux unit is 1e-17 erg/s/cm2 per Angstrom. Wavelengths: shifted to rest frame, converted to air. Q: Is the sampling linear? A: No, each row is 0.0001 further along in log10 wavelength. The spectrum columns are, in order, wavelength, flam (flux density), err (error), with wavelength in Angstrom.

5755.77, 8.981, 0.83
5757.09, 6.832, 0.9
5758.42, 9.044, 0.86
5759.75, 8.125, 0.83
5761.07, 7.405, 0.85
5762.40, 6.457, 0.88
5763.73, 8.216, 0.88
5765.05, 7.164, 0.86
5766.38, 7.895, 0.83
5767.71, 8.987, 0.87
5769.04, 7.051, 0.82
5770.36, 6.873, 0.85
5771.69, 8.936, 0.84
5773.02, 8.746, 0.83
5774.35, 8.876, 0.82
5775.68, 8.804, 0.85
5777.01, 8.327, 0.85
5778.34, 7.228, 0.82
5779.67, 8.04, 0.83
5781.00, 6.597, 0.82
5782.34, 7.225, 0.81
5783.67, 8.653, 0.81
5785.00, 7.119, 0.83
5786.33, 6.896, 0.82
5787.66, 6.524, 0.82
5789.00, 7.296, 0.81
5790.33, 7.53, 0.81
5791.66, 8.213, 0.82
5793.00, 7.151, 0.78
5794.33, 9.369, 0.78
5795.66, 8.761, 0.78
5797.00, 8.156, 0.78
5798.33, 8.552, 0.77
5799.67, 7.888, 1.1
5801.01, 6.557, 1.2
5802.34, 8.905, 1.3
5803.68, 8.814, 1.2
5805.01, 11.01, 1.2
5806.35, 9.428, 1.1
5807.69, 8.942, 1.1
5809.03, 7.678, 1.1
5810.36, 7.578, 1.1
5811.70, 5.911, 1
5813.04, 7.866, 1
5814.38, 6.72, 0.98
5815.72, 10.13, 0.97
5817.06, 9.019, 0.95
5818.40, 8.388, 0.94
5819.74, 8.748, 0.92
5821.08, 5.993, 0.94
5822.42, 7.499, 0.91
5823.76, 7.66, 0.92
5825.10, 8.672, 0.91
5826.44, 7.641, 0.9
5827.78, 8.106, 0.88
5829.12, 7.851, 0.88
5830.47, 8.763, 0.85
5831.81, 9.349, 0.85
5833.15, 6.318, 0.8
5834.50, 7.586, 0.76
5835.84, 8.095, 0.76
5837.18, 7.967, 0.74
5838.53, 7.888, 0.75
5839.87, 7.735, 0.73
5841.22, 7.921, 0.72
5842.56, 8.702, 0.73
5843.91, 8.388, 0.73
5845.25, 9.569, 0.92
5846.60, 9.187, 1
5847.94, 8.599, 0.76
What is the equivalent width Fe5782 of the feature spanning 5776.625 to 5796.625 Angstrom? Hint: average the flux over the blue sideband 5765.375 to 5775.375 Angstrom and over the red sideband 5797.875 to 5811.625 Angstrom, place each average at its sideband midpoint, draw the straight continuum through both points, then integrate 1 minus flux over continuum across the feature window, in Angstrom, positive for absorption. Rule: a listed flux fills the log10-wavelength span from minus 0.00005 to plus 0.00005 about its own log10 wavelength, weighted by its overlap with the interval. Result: 1.5 Angstrom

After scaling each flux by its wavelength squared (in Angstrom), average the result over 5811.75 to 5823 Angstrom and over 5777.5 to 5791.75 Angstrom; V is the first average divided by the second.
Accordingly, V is 1.09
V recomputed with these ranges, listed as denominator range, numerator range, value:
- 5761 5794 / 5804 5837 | 1.07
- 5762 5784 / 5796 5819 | 1.07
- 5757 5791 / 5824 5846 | 1.08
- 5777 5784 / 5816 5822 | 1.09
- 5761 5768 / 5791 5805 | 1.11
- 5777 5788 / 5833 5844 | 1.09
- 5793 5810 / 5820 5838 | 0.92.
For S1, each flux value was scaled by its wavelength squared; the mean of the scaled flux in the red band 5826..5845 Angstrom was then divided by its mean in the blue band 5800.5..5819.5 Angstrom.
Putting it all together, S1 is 0.97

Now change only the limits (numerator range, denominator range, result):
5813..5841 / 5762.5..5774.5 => 1.02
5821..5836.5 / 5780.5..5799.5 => 1.03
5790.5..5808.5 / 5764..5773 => 1.09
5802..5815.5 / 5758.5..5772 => 1.09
